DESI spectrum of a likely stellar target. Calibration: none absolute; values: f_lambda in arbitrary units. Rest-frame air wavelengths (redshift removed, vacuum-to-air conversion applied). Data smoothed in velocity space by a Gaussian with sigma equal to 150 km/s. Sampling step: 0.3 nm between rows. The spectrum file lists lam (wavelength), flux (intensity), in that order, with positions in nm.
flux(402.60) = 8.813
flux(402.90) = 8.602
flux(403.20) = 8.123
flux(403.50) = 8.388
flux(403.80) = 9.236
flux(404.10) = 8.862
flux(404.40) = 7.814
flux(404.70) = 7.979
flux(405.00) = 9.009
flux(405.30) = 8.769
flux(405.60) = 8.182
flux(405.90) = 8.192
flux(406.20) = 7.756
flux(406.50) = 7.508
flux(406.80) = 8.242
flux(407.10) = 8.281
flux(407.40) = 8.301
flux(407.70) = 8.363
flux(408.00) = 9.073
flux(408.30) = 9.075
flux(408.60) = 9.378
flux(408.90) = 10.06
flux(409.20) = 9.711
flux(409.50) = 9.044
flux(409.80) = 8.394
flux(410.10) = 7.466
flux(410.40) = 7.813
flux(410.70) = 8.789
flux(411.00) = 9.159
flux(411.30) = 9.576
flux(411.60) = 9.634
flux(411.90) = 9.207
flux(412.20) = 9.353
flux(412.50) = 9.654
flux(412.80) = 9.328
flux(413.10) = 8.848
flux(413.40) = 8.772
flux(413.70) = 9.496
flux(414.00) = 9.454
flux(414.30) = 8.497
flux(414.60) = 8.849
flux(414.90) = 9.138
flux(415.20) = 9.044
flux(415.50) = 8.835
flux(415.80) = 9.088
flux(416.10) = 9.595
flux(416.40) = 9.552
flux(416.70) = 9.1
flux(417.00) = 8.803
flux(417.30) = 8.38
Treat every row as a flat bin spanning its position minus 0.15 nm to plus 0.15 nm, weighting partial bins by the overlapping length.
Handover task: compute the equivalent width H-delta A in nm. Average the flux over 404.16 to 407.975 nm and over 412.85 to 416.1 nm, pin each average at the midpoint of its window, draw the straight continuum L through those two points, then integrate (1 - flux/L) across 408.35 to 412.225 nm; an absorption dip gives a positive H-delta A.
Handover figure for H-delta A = -0.18 nm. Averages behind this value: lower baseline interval 8.24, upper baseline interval 9.04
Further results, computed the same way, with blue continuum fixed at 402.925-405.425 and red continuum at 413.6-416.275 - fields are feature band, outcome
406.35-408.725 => 0.052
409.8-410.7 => 0.091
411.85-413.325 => -0.046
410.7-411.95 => -0.060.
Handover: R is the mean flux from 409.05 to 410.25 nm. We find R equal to 8.65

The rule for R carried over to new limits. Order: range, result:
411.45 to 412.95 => 9.44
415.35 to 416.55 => 9.27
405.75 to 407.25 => 8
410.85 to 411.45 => 9.37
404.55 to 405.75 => 8.48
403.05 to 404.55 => 8.48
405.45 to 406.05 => 8.19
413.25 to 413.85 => 9.13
